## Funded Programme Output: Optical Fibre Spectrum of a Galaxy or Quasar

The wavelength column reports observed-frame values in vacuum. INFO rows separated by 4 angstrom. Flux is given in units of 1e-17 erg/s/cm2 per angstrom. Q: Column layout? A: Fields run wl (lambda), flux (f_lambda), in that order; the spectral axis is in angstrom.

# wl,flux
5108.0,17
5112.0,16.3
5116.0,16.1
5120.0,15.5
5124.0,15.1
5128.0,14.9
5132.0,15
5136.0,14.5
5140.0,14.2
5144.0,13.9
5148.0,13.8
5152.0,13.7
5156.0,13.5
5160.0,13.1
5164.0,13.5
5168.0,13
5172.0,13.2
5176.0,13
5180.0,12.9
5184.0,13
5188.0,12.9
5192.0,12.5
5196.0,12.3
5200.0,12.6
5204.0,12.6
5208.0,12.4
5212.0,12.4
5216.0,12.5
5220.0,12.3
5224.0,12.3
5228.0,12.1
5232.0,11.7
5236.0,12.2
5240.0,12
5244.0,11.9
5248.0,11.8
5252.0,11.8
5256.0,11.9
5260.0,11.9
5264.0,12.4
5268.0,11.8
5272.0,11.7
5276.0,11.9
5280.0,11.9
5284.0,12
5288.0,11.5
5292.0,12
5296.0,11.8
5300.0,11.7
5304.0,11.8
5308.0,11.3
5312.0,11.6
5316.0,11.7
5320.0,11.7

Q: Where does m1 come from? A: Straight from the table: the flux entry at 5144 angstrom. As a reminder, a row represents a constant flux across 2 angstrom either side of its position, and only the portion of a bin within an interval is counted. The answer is 13.9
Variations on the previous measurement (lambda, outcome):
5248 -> 11.8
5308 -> 11.3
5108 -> 17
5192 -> 12.5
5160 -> 13.1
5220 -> 12.3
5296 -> 11.8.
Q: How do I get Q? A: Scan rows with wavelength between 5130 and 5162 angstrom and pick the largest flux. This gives 15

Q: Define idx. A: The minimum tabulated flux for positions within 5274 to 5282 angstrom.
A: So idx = 11.9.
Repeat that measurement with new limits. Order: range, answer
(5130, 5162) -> 13.1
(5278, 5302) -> 11.5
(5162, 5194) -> 12.5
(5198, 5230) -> 12.1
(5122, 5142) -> 14.2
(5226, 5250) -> 11.7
